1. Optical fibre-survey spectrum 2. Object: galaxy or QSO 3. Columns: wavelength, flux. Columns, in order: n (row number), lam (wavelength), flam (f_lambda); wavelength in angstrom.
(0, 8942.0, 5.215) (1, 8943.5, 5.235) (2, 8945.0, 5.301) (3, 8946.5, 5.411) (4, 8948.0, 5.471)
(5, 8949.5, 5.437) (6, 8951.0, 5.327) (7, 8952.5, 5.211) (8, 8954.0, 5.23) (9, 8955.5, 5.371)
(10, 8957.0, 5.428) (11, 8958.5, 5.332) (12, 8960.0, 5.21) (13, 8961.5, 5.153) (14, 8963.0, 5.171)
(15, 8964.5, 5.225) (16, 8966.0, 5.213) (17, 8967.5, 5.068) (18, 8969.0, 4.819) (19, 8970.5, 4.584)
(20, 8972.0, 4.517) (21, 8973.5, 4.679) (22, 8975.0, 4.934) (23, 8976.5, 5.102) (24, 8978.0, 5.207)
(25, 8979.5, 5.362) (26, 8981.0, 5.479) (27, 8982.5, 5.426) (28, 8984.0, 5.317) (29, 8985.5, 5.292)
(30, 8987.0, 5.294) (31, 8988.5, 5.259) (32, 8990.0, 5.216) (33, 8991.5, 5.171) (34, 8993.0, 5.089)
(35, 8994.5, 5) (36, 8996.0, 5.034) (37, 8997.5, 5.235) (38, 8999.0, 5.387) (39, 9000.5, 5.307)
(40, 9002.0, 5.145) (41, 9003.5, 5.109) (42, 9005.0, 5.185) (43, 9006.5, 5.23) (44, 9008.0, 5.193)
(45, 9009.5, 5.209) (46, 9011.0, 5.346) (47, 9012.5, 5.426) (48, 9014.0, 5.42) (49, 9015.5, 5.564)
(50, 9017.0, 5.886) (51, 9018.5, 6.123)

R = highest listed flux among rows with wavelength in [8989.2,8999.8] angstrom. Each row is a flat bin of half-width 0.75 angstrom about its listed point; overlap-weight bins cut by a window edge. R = 5.387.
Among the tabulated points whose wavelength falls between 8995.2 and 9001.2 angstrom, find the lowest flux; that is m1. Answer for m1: 5.034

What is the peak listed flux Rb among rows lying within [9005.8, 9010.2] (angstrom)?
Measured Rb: 5.23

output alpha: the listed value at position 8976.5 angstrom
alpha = 5.102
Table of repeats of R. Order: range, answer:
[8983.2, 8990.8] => 5.317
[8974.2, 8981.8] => 5.479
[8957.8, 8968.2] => 5.332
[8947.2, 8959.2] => 5.471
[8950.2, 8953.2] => 5.327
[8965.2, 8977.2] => 5.213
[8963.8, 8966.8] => 5.225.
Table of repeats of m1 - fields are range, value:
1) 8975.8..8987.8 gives 5.102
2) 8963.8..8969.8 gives 4.819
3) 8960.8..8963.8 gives 5.153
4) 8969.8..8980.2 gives 4.517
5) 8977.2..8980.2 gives 5.207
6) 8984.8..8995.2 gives 5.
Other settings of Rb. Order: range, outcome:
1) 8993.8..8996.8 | 5.034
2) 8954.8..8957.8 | 5.428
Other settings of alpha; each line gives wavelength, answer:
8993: 5.089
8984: 5.317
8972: 4.517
